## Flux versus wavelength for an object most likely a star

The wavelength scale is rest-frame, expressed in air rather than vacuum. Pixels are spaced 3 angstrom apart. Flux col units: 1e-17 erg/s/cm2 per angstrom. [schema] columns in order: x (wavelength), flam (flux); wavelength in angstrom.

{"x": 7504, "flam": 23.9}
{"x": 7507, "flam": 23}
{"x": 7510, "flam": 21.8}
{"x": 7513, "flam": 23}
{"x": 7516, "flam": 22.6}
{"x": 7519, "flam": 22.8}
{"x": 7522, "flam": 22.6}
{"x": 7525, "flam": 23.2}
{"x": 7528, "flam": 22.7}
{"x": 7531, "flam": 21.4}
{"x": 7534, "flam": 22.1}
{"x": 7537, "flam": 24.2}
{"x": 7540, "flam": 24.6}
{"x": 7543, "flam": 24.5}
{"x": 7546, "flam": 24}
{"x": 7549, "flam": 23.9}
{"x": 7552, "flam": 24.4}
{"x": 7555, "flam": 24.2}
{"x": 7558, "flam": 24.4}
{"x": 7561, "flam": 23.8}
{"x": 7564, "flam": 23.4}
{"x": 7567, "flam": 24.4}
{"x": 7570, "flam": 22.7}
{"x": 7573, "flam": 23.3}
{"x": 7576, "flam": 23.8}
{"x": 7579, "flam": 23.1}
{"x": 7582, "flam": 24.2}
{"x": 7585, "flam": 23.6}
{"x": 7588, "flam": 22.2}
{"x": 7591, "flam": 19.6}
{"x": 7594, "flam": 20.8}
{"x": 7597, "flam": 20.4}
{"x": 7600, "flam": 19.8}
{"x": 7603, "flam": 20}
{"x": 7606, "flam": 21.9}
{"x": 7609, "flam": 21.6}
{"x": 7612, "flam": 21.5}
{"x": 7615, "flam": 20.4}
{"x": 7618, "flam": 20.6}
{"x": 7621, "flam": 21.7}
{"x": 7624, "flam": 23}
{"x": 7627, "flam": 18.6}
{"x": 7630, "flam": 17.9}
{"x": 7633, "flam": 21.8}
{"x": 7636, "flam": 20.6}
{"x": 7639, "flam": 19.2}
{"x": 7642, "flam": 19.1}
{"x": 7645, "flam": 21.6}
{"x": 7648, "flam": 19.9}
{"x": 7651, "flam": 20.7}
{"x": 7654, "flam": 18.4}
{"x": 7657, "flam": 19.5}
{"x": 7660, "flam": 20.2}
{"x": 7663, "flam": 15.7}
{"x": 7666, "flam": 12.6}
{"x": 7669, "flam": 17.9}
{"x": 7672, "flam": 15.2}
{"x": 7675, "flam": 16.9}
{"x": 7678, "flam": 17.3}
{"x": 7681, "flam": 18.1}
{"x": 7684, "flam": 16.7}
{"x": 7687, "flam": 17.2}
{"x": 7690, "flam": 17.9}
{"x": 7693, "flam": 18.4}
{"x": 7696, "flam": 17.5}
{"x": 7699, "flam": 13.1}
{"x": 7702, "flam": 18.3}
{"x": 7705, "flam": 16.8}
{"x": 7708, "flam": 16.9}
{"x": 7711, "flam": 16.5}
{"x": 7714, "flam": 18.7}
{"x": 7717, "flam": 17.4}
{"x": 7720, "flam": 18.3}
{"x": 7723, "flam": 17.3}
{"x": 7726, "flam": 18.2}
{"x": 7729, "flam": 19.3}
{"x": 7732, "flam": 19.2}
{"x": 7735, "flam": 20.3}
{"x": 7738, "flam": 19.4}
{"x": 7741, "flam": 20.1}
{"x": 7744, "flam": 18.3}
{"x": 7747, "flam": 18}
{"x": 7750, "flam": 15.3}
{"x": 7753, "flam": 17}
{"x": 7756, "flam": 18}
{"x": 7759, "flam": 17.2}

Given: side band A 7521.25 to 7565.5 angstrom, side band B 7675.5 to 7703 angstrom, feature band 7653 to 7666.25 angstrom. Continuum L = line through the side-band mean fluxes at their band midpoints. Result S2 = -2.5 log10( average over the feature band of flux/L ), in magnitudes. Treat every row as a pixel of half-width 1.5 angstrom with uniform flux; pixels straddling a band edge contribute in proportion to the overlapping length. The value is 0.05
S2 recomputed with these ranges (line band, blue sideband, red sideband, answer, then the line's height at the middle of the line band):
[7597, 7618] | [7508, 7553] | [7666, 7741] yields -0.01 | 20.7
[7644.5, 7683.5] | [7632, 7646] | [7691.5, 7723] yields 0.08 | 19.2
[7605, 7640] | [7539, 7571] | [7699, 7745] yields 0.05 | 21.7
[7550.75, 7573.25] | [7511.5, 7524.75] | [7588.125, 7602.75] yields -0.12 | 21.4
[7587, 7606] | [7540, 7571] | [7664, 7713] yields 0.06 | 21.8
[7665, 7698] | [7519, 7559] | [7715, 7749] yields 0.18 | 19.9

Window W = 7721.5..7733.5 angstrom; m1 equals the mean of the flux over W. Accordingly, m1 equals 18.5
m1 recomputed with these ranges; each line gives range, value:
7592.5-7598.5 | 20.6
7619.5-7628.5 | 21.1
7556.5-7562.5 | 24.1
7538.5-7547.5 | 24.4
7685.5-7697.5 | 17.8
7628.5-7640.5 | 19.9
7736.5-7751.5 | 18.2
